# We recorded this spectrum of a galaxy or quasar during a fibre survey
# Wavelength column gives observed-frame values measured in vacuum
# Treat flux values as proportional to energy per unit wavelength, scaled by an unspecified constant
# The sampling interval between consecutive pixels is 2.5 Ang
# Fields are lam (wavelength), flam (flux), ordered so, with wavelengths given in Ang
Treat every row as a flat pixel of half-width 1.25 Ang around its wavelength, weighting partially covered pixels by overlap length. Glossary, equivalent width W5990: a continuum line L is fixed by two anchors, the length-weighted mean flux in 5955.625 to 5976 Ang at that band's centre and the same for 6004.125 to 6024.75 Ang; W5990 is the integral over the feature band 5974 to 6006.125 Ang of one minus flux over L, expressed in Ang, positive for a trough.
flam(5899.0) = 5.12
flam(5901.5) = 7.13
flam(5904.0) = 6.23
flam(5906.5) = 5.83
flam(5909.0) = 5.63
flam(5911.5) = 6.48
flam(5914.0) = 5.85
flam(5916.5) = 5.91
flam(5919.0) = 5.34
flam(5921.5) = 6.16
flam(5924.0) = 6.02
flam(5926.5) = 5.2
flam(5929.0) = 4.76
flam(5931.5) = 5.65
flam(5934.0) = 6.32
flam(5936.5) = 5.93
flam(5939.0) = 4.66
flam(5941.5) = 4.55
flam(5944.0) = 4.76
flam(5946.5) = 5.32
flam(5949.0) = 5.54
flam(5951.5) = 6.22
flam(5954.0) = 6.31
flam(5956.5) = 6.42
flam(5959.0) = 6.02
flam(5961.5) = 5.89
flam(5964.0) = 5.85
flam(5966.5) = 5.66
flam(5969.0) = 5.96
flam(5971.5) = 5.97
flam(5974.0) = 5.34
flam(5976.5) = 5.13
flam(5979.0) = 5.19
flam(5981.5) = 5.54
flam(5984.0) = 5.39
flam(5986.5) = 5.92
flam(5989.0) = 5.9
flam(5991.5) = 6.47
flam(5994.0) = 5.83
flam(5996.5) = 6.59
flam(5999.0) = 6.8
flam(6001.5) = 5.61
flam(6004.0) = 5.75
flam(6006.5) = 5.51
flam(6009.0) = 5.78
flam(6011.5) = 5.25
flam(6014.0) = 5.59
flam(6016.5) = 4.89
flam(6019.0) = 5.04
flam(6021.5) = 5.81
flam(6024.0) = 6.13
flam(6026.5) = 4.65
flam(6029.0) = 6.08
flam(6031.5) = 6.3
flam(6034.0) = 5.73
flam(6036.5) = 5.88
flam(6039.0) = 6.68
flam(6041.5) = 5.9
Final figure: -0.8 Ang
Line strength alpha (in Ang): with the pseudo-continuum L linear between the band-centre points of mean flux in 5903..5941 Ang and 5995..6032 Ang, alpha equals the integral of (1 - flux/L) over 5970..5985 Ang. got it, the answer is 0.71 Ang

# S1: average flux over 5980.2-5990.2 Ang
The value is 5.68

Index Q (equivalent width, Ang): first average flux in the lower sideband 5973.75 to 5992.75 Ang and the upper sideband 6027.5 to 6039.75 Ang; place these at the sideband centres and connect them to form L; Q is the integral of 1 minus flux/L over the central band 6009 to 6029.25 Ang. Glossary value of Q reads 1.81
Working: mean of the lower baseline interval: 5.62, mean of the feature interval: 5.42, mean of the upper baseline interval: 6.08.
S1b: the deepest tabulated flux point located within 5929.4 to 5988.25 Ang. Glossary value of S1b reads 4.55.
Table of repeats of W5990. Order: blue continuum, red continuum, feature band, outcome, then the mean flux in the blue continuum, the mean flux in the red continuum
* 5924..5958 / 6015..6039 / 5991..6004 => -1.3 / 5.53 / 5.67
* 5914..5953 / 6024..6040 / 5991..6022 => 0.2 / 5.51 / 5.89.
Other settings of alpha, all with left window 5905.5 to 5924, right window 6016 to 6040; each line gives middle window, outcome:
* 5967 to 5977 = 0.3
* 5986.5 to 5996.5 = -0.6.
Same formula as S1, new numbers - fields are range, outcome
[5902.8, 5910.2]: 5.9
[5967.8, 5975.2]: 5.76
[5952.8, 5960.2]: 6.25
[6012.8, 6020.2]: 5.17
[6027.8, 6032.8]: 6.19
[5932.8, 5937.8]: 6.11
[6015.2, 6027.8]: 5.31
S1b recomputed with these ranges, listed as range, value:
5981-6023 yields 4.89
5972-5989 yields 5.13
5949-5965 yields 5.54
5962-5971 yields 5.66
